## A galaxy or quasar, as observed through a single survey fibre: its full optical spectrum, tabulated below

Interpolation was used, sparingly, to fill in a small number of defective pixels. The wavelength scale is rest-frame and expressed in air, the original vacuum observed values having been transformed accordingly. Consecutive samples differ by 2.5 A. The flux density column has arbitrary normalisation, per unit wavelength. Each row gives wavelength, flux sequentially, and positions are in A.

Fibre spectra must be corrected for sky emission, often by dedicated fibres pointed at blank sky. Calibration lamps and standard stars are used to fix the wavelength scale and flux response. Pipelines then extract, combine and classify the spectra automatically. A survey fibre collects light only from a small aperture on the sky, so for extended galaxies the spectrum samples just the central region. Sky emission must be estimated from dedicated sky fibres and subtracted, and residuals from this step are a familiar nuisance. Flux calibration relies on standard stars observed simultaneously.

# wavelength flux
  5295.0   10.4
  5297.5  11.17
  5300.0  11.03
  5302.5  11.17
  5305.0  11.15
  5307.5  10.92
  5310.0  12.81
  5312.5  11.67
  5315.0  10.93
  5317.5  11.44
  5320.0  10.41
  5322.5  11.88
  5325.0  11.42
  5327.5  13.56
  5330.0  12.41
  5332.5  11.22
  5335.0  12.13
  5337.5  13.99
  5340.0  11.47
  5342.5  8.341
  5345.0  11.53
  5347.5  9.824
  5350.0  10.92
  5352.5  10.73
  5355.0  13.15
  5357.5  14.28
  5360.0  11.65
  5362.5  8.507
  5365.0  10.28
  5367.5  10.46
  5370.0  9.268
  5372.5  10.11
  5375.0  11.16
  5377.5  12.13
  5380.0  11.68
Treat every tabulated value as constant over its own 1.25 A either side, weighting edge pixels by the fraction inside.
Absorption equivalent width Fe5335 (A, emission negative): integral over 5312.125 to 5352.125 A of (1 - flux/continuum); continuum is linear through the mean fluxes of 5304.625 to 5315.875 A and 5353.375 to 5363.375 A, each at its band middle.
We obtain 1.1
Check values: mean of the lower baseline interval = 11.5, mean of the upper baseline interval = 12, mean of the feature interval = 11.4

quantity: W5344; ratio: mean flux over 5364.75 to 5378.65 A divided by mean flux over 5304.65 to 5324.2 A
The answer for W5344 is 0.93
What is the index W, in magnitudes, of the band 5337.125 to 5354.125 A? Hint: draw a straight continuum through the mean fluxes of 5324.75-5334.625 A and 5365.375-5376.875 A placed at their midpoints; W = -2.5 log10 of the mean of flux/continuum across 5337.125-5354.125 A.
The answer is 0.062 mag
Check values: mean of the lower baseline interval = 12.2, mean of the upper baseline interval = 10.4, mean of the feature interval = 10.9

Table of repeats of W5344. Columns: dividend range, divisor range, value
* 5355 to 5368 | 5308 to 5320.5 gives 0.98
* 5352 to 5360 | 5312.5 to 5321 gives 1.15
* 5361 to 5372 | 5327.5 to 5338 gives 0.78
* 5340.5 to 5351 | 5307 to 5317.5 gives 0.88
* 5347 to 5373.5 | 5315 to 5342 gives 0.92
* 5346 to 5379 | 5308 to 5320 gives 0.95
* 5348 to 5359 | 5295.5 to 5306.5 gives 1.09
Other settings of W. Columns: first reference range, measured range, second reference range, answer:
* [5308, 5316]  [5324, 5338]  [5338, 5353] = -0.12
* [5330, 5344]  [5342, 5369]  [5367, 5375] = -0.02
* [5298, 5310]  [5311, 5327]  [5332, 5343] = 0.00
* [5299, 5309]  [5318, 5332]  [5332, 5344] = -0.05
